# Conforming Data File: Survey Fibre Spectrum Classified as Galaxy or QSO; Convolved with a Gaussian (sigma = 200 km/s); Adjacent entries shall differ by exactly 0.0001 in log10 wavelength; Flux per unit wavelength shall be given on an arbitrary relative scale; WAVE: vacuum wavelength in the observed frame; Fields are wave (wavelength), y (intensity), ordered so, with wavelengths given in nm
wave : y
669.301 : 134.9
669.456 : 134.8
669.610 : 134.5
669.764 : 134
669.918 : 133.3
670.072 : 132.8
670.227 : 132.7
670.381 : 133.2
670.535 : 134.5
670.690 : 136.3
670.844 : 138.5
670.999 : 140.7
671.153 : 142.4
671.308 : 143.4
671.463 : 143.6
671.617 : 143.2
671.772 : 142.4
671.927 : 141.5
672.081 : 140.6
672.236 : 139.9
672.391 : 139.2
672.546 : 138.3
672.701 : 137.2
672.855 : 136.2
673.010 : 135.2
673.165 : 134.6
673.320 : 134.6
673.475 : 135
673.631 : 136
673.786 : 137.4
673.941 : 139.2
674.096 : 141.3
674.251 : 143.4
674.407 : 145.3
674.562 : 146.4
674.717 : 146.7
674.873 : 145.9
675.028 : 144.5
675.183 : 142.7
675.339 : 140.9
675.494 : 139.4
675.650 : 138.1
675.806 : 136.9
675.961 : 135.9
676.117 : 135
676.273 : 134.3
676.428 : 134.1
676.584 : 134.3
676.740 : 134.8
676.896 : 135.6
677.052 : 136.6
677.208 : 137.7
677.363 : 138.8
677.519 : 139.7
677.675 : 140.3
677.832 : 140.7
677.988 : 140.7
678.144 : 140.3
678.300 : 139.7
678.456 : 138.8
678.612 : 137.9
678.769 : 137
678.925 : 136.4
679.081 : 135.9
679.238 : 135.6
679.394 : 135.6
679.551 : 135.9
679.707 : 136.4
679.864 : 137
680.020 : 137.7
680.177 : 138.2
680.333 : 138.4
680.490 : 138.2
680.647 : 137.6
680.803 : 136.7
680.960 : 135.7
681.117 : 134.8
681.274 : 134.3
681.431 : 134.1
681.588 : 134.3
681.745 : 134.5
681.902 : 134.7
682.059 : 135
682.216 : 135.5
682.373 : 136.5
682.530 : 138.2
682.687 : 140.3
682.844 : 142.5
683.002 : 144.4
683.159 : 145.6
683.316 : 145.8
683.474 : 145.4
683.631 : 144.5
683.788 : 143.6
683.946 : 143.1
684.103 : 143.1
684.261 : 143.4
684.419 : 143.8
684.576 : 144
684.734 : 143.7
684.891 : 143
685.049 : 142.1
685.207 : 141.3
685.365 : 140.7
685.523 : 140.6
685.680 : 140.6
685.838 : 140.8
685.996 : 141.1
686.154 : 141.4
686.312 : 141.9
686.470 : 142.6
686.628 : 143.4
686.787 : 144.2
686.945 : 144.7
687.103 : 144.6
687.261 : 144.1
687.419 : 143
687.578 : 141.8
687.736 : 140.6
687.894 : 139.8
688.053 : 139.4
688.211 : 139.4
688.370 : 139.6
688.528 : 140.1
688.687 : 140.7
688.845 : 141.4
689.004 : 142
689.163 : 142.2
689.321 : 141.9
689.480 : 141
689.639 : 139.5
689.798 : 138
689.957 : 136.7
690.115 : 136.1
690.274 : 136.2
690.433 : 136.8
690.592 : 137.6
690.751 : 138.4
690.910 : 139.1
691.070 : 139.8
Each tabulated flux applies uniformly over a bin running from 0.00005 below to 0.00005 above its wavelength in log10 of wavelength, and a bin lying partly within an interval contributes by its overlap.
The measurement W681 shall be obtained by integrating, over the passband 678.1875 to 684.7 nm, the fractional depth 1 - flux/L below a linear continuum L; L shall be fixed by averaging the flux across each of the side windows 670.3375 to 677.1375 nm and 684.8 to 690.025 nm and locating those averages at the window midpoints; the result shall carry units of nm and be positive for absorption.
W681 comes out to 0.07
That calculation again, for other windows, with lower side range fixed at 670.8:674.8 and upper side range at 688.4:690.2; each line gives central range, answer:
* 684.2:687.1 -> -0.051 nm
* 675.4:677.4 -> 0.054 nm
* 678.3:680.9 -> 0.054 nm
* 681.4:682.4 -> 0.037 nm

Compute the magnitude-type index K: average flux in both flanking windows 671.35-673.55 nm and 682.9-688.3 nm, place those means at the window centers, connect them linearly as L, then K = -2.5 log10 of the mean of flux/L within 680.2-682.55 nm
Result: 0.04 mag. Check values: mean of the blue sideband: 139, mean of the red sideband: 143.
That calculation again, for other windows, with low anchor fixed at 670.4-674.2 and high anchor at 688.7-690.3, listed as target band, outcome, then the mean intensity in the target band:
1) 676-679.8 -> 0.02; 137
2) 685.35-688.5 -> -0.02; 142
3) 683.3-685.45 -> -0.03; 143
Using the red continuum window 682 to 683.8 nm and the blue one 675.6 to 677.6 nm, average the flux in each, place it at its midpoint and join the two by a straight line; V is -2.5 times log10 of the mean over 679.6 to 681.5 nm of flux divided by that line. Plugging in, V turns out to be 0.02 mag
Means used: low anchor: 136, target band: 137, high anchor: 141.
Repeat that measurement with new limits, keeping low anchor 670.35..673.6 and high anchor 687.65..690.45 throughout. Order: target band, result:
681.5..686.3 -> -0.01 mag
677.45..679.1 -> 0.00 mag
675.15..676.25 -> 0.01 mag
